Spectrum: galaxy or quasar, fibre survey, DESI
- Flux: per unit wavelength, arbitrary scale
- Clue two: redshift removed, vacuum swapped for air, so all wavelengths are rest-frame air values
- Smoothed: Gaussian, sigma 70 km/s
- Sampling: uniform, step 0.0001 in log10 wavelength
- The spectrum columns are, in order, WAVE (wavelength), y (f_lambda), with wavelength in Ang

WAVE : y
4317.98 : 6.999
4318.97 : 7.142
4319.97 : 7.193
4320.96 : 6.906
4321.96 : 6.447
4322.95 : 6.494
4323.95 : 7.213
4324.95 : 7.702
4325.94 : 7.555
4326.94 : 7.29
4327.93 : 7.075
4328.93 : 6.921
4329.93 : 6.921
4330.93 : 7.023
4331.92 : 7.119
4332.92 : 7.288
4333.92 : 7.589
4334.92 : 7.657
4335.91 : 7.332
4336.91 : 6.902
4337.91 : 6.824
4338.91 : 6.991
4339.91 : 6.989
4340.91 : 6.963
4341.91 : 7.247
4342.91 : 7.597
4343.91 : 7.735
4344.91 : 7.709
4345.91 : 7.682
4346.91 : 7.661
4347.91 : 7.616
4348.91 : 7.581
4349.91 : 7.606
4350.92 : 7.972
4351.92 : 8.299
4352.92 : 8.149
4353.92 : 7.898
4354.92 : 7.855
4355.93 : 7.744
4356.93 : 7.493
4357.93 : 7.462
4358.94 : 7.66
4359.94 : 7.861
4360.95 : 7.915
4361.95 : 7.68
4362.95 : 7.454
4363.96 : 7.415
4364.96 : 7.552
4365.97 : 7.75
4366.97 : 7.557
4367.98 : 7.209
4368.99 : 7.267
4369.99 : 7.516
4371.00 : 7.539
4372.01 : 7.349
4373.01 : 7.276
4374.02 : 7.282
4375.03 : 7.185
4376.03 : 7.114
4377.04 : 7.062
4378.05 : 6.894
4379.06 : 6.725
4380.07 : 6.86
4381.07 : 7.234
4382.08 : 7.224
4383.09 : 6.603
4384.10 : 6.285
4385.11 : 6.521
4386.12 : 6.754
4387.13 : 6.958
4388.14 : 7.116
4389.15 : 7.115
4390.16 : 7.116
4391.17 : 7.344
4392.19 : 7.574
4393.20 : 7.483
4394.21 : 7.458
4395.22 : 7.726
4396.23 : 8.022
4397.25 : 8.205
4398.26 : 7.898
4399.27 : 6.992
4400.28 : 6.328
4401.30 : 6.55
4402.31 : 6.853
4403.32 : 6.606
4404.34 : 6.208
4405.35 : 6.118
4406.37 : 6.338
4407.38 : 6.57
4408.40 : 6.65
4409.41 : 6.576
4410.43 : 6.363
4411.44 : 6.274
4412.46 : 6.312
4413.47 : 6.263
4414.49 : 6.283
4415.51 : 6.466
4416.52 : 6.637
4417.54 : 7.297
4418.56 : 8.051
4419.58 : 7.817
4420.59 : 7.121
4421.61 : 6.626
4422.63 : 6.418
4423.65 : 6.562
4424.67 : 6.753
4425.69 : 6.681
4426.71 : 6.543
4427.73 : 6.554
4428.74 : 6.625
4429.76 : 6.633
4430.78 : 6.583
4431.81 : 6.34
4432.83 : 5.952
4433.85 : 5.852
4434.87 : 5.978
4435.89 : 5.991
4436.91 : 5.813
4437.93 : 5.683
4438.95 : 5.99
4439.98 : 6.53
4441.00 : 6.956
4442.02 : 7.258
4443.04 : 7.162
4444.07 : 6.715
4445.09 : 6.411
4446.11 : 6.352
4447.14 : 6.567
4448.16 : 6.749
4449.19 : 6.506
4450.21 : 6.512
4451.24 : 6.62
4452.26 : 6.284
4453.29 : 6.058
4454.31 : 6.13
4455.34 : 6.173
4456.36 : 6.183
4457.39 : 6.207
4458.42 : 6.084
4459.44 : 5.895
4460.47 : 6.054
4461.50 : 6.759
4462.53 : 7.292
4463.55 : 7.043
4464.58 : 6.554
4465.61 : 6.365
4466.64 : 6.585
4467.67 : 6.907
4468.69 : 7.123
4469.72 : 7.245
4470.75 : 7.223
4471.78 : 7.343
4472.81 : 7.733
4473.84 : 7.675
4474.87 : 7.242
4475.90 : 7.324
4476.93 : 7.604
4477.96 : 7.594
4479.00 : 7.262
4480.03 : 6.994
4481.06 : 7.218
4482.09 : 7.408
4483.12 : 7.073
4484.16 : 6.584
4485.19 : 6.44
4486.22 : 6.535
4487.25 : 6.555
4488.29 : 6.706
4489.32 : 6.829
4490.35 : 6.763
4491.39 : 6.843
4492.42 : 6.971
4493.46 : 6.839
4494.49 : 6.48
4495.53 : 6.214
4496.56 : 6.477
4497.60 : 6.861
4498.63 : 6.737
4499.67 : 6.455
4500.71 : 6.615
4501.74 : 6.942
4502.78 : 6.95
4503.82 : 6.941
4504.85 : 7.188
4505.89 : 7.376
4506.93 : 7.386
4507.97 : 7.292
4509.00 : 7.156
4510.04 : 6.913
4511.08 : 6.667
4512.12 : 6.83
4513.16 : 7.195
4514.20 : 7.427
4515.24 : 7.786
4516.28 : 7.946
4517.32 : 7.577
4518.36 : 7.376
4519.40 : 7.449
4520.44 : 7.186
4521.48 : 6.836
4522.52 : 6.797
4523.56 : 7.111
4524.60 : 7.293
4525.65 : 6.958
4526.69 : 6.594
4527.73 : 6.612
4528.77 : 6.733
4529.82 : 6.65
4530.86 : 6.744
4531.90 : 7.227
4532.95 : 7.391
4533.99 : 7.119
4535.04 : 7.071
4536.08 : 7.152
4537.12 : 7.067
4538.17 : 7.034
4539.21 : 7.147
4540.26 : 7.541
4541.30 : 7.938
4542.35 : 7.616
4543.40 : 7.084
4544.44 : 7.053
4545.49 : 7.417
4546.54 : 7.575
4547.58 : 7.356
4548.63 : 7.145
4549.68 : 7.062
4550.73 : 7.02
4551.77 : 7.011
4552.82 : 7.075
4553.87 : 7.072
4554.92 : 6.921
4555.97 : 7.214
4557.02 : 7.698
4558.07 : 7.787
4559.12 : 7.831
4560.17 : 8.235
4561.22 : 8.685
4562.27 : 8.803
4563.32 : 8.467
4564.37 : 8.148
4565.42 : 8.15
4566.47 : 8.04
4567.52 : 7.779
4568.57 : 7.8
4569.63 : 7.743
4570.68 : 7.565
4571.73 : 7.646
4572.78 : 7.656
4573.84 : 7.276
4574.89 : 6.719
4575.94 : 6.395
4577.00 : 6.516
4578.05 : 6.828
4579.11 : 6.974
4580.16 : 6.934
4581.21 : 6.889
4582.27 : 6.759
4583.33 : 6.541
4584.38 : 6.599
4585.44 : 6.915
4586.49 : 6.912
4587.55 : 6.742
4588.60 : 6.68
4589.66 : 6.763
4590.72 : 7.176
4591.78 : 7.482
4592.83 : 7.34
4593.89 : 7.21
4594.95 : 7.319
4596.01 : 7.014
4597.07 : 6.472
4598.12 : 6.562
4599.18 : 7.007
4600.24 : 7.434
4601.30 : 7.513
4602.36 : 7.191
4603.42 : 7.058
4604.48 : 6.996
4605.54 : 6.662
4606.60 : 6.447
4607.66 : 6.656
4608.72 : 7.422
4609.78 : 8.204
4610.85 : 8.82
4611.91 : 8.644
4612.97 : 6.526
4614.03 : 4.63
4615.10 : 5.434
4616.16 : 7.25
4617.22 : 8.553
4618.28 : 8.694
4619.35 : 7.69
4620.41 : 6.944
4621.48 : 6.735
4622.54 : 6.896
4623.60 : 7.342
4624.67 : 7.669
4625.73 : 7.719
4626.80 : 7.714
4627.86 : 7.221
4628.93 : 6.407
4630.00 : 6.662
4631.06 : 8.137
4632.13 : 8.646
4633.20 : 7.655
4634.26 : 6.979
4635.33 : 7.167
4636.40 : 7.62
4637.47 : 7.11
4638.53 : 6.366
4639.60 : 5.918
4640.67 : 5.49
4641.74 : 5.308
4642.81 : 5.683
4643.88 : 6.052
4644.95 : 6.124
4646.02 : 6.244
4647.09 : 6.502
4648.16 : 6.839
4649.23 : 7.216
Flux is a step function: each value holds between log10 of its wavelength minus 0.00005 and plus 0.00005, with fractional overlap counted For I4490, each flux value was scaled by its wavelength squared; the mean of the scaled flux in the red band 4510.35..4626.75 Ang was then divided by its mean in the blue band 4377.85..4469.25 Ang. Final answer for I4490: 1.16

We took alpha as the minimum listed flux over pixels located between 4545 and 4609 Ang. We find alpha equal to 6.395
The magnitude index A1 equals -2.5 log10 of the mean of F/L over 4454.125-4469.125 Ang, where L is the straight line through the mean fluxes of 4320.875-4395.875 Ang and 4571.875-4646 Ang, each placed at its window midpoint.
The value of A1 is 0.11 mag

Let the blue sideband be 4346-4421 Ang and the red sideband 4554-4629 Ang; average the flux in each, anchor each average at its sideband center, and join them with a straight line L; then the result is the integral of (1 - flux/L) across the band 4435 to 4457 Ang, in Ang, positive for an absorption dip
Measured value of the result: 2.5 Ang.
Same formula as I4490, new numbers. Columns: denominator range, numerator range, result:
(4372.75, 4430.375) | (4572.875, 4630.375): 1.12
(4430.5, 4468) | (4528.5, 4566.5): 1.21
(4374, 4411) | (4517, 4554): 1.09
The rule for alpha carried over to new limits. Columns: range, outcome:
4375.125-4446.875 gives 5.683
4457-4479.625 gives 5.895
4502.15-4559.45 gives 6.594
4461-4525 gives 6.214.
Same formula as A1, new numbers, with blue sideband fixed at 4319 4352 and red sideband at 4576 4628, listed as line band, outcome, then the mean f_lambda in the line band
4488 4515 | 0.04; 6.9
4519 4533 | 0.03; 6.95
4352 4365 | -0.07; 7.73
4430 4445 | 0.14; 6.35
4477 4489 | 0.03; 6.96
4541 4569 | -0.07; 7.63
